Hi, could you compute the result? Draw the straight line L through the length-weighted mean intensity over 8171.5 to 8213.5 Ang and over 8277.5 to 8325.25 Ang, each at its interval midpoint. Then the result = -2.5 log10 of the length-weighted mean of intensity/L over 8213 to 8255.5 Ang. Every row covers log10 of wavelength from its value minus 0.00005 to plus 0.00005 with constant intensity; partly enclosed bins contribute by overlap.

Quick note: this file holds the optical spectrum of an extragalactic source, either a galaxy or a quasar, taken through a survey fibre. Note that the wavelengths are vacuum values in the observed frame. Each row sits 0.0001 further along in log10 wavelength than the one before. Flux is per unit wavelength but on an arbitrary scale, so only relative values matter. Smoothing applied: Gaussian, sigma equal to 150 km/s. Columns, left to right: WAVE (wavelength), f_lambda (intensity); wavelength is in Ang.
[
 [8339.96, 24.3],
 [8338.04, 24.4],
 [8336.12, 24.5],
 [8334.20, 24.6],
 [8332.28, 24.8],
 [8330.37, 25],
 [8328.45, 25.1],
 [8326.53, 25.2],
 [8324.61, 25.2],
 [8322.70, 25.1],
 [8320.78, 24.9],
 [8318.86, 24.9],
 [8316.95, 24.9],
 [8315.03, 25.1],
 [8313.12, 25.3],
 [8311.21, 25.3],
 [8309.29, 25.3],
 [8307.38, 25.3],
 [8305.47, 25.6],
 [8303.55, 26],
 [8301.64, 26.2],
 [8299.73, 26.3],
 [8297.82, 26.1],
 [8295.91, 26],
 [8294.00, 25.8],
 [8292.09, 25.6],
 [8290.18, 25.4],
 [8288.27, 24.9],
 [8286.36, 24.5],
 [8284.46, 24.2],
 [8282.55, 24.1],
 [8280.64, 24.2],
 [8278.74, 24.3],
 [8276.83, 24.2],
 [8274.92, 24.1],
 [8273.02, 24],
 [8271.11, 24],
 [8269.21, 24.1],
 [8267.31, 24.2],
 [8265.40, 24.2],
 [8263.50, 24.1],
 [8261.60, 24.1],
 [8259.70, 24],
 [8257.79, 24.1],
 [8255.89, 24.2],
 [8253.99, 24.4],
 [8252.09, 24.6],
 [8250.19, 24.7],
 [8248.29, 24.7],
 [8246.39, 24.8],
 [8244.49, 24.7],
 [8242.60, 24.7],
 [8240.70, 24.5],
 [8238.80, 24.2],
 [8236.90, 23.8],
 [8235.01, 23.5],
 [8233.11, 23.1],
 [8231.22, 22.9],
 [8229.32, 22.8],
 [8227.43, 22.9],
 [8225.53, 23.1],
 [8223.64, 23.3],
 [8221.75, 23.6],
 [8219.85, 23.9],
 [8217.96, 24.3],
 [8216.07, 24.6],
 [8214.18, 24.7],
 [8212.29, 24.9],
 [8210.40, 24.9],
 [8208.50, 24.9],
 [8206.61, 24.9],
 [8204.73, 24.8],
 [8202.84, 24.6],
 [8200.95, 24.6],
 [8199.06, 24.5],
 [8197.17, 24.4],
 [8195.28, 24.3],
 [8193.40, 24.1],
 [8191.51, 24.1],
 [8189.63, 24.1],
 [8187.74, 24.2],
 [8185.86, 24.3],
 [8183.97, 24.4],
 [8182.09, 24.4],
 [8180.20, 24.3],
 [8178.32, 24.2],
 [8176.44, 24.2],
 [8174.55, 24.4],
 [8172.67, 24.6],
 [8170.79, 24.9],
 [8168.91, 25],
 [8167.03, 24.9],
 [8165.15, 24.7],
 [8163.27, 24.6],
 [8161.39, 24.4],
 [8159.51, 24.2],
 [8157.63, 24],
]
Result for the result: 0.03 mag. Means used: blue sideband 24.5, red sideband 25.2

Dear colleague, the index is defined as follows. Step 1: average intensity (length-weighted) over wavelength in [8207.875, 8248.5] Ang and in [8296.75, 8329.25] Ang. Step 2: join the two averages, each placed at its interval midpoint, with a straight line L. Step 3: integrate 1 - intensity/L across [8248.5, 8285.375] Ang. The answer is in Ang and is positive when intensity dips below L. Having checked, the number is 0.7 Ang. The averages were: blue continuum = 24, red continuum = 25.4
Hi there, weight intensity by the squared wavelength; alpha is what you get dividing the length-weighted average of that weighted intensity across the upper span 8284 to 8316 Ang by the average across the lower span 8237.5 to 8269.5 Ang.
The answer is 1.06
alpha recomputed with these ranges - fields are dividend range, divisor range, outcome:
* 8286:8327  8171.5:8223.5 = 1.07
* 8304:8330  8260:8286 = 1.05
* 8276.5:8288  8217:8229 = 1.05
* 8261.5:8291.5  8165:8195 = 1.02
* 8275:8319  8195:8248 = 1.06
